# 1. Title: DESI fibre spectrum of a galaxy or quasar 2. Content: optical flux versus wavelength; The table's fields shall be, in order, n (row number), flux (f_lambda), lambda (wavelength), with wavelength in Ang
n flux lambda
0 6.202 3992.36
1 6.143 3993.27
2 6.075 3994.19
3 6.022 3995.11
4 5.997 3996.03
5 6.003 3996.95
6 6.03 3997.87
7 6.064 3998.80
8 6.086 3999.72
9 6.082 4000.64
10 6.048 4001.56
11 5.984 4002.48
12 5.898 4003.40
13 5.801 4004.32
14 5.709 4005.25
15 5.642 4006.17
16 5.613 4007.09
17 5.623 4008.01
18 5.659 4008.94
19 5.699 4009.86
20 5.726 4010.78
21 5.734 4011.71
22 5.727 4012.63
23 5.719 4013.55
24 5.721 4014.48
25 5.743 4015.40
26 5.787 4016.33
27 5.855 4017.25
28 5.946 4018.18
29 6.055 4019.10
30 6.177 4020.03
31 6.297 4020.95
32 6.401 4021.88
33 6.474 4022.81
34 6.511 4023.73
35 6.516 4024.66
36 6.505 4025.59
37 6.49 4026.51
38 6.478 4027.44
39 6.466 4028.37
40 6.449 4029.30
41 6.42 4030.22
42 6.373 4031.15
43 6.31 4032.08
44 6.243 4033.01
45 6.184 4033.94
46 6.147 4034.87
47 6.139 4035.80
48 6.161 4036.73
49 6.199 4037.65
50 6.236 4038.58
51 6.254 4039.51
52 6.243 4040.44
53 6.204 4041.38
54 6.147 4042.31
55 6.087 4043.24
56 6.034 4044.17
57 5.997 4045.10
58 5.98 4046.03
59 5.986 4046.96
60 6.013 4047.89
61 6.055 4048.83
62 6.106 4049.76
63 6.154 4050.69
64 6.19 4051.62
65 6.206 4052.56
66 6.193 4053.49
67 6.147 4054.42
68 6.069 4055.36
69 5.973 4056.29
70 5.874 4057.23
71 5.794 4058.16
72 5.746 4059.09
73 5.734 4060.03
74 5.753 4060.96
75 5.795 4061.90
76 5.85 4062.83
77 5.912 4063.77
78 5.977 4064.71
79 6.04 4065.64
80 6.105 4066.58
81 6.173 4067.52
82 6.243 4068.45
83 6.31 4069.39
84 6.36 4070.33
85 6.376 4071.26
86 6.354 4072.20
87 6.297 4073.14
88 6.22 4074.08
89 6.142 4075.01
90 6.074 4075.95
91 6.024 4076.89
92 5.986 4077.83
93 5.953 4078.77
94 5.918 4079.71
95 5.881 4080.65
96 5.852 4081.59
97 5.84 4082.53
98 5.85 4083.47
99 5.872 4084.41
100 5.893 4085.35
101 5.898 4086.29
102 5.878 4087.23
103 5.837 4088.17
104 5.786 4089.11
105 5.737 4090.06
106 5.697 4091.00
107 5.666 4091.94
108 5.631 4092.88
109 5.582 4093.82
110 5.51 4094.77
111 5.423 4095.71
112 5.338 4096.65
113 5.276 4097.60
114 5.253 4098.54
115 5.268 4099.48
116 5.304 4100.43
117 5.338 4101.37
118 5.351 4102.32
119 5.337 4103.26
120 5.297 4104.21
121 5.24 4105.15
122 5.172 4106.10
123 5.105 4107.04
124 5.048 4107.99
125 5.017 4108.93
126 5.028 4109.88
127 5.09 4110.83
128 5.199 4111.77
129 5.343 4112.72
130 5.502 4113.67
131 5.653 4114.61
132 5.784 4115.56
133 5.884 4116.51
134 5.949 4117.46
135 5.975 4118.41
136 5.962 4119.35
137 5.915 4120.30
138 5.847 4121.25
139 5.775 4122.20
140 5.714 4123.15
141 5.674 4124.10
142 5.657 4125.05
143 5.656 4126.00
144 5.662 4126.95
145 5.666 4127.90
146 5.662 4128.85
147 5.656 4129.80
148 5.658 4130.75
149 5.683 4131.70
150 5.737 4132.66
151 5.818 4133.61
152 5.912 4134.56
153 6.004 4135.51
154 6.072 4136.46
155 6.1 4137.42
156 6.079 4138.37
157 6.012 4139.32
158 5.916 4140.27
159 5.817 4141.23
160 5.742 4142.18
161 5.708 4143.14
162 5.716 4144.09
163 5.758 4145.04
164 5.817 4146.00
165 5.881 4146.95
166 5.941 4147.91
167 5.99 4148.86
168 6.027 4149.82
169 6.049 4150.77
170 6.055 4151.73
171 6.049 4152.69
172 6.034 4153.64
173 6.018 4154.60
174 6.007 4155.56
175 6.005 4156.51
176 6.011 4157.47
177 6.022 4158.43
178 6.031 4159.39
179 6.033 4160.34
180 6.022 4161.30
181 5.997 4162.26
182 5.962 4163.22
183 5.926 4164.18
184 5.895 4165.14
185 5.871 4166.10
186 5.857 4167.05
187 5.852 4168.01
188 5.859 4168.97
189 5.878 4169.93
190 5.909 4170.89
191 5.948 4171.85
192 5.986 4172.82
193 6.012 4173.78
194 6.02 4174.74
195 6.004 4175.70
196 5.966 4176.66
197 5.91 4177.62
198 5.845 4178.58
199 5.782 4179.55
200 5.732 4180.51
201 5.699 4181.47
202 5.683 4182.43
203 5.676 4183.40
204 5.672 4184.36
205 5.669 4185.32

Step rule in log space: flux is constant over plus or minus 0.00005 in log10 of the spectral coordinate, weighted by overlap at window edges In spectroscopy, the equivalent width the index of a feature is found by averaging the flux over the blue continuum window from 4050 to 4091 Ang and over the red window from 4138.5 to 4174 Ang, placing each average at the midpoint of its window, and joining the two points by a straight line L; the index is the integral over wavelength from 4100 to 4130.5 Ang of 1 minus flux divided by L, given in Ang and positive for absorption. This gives 2.3 Ang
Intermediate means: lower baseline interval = 6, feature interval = 5.52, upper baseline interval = 5.94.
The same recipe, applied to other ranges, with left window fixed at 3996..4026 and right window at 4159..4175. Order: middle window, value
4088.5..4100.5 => 0.9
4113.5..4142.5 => 0.7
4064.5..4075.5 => -0.5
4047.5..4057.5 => -0.2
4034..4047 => -0.4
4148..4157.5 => -0.1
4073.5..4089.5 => 0.0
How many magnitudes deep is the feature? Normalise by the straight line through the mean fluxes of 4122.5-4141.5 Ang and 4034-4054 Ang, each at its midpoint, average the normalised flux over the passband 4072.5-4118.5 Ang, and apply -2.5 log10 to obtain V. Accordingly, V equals 0.06 mag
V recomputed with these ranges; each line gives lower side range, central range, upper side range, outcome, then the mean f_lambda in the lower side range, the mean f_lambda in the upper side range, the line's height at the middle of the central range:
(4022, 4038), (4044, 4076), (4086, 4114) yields -0.02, 6.36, 5.4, 5.95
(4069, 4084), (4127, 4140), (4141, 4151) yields 0.01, 6.09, 5.86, 5.9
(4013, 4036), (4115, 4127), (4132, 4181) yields 0.04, 6.21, 5.93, 6.01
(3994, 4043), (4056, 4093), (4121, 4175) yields 0.01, 6.08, 5.89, 6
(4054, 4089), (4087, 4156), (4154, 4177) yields 0.06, 6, 5.96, 5.98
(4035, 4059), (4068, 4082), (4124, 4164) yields -0.02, 6.09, 5.89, 6.04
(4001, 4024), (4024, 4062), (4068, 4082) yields -0.03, 5.9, 6.13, 6.01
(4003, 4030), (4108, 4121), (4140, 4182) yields 0.08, 6.02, 5.92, 5.95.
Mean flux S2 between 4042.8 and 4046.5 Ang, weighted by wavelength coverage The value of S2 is 6.03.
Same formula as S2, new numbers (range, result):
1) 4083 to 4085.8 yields 5.87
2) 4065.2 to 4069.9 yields 6.17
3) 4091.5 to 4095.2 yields 5.59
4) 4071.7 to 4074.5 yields 6.28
